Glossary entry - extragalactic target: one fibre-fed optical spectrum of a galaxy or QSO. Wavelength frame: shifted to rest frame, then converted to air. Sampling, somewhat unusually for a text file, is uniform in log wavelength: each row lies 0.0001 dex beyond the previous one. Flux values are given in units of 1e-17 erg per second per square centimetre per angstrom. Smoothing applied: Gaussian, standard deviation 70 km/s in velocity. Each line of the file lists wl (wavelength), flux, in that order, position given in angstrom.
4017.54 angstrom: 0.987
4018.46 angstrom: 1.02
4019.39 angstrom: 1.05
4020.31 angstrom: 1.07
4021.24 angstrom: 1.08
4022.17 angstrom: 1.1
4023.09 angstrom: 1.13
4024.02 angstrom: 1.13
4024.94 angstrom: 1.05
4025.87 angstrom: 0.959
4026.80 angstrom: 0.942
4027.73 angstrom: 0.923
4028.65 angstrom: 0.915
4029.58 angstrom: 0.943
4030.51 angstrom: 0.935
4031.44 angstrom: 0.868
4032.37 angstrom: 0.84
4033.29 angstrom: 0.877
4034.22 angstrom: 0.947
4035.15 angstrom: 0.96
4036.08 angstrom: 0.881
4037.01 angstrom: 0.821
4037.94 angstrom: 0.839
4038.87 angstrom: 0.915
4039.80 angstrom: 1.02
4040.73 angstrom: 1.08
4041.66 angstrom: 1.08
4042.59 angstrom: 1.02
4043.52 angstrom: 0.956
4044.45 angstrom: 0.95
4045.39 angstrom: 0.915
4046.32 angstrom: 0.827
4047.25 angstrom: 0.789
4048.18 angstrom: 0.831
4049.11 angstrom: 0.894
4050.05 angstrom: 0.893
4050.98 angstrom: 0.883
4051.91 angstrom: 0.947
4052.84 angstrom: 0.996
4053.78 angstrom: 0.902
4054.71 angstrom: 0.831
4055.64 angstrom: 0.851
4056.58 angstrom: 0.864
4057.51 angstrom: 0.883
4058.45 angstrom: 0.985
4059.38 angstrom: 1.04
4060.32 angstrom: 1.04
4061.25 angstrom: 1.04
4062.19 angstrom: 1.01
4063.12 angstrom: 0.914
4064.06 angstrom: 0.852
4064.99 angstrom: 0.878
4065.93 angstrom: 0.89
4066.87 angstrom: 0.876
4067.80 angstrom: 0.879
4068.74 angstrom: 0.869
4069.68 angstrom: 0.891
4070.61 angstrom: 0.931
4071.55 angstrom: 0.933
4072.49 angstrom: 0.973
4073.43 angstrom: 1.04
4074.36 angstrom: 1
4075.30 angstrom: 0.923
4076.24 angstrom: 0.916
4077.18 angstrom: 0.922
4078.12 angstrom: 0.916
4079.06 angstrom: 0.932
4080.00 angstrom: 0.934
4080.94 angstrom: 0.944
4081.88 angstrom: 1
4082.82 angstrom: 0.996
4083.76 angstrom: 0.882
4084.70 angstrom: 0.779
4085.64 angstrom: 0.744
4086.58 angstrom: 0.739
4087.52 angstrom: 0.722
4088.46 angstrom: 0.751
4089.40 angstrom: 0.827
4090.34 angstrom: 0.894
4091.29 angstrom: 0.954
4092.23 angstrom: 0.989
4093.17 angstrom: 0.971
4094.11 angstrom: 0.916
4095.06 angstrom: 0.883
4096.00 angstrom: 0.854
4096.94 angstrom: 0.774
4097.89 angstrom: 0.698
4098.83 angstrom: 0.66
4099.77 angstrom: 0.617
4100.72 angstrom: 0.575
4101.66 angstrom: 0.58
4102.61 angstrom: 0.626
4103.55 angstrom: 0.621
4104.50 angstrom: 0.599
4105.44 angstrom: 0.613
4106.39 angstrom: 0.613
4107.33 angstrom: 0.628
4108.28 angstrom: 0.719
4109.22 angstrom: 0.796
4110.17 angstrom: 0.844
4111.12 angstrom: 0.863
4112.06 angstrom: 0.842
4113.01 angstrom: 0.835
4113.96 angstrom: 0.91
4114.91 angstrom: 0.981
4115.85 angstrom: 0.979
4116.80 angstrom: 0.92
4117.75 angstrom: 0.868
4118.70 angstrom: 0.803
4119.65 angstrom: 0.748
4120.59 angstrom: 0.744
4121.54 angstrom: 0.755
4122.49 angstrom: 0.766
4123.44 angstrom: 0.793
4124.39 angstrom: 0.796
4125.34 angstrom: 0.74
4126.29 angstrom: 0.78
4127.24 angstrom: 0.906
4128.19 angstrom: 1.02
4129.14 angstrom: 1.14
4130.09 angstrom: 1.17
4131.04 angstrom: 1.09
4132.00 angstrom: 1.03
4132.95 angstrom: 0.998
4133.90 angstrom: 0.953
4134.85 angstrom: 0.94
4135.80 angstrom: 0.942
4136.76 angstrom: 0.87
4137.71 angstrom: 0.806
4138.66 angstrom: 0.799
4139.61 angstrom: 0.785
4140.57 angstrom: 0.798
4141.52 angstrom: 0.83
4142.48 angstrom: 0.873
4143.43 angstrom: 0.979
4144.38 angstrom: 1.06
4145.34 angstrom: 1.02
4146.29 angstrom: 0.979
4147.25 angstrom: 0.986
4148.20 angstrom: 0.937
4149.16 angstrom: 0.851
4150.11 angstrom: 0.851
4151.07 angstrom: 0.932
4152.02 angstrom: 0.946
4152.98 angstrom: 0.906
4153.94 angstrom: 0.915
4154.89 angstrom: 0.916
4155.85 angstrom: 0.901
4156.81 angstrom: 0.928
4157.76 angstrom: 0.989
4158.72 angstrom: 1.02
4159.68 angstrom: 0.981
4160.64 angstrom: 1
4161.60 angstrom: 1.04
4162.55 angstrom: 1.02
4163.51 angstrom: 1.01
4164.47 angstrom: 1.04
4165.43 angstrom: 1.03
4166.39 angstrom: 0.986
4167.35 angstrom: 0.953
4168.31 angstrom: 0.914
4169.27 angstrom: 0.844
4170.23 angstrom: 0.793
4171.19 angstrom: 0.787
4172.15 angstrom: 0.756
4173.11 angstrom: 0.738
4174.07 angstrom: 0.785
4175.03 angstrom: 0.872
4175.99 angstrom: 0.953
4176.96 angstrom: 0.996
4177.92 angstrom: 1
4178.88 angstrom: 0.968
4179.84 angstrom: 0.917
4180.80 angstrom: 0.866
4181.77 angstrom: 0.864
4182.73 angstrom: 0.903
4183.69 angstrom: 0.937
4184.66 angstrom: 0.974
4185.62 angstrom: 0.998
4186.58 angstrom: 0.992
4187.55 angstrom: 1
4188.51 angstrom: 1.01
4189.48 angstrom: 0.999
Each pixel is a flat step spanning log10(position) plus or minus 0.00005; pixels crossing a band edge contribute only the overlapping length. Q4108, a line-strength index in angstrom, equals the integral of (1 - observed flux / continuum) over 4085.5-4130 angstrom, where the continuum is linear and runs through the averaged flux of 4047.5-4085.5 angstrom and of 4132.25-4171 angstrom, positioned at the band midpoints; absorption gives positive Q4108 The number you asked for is 6.13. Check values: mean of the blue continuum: 0.922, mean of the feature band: 0.799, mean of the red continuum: 0.933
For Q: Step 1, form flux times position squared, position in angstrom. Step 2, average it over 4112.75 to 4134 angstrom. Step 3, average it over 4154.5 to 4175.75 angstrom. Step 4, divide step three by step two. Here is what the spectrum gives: 1.05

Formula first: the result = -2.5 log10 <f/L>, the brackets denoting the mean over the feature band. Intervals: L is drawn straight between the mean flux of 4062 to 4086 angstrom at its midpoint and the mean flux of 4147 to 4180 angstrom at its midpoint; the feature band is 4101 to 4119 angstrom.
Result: 0.20 mag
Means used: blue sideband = 0.916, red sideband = 0.927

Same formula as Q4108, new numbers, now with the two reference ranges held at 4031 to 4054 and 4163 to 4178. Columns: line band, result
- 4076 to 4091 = 0.7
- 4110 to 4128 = 1.4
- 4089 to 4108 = 3.5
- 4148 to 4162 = -0.6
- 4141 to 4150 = -0.4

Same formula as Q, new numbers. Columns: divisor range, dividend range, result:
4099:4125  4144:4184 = 1.26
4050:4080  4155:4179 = 1.05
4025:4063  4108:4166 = 1.03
